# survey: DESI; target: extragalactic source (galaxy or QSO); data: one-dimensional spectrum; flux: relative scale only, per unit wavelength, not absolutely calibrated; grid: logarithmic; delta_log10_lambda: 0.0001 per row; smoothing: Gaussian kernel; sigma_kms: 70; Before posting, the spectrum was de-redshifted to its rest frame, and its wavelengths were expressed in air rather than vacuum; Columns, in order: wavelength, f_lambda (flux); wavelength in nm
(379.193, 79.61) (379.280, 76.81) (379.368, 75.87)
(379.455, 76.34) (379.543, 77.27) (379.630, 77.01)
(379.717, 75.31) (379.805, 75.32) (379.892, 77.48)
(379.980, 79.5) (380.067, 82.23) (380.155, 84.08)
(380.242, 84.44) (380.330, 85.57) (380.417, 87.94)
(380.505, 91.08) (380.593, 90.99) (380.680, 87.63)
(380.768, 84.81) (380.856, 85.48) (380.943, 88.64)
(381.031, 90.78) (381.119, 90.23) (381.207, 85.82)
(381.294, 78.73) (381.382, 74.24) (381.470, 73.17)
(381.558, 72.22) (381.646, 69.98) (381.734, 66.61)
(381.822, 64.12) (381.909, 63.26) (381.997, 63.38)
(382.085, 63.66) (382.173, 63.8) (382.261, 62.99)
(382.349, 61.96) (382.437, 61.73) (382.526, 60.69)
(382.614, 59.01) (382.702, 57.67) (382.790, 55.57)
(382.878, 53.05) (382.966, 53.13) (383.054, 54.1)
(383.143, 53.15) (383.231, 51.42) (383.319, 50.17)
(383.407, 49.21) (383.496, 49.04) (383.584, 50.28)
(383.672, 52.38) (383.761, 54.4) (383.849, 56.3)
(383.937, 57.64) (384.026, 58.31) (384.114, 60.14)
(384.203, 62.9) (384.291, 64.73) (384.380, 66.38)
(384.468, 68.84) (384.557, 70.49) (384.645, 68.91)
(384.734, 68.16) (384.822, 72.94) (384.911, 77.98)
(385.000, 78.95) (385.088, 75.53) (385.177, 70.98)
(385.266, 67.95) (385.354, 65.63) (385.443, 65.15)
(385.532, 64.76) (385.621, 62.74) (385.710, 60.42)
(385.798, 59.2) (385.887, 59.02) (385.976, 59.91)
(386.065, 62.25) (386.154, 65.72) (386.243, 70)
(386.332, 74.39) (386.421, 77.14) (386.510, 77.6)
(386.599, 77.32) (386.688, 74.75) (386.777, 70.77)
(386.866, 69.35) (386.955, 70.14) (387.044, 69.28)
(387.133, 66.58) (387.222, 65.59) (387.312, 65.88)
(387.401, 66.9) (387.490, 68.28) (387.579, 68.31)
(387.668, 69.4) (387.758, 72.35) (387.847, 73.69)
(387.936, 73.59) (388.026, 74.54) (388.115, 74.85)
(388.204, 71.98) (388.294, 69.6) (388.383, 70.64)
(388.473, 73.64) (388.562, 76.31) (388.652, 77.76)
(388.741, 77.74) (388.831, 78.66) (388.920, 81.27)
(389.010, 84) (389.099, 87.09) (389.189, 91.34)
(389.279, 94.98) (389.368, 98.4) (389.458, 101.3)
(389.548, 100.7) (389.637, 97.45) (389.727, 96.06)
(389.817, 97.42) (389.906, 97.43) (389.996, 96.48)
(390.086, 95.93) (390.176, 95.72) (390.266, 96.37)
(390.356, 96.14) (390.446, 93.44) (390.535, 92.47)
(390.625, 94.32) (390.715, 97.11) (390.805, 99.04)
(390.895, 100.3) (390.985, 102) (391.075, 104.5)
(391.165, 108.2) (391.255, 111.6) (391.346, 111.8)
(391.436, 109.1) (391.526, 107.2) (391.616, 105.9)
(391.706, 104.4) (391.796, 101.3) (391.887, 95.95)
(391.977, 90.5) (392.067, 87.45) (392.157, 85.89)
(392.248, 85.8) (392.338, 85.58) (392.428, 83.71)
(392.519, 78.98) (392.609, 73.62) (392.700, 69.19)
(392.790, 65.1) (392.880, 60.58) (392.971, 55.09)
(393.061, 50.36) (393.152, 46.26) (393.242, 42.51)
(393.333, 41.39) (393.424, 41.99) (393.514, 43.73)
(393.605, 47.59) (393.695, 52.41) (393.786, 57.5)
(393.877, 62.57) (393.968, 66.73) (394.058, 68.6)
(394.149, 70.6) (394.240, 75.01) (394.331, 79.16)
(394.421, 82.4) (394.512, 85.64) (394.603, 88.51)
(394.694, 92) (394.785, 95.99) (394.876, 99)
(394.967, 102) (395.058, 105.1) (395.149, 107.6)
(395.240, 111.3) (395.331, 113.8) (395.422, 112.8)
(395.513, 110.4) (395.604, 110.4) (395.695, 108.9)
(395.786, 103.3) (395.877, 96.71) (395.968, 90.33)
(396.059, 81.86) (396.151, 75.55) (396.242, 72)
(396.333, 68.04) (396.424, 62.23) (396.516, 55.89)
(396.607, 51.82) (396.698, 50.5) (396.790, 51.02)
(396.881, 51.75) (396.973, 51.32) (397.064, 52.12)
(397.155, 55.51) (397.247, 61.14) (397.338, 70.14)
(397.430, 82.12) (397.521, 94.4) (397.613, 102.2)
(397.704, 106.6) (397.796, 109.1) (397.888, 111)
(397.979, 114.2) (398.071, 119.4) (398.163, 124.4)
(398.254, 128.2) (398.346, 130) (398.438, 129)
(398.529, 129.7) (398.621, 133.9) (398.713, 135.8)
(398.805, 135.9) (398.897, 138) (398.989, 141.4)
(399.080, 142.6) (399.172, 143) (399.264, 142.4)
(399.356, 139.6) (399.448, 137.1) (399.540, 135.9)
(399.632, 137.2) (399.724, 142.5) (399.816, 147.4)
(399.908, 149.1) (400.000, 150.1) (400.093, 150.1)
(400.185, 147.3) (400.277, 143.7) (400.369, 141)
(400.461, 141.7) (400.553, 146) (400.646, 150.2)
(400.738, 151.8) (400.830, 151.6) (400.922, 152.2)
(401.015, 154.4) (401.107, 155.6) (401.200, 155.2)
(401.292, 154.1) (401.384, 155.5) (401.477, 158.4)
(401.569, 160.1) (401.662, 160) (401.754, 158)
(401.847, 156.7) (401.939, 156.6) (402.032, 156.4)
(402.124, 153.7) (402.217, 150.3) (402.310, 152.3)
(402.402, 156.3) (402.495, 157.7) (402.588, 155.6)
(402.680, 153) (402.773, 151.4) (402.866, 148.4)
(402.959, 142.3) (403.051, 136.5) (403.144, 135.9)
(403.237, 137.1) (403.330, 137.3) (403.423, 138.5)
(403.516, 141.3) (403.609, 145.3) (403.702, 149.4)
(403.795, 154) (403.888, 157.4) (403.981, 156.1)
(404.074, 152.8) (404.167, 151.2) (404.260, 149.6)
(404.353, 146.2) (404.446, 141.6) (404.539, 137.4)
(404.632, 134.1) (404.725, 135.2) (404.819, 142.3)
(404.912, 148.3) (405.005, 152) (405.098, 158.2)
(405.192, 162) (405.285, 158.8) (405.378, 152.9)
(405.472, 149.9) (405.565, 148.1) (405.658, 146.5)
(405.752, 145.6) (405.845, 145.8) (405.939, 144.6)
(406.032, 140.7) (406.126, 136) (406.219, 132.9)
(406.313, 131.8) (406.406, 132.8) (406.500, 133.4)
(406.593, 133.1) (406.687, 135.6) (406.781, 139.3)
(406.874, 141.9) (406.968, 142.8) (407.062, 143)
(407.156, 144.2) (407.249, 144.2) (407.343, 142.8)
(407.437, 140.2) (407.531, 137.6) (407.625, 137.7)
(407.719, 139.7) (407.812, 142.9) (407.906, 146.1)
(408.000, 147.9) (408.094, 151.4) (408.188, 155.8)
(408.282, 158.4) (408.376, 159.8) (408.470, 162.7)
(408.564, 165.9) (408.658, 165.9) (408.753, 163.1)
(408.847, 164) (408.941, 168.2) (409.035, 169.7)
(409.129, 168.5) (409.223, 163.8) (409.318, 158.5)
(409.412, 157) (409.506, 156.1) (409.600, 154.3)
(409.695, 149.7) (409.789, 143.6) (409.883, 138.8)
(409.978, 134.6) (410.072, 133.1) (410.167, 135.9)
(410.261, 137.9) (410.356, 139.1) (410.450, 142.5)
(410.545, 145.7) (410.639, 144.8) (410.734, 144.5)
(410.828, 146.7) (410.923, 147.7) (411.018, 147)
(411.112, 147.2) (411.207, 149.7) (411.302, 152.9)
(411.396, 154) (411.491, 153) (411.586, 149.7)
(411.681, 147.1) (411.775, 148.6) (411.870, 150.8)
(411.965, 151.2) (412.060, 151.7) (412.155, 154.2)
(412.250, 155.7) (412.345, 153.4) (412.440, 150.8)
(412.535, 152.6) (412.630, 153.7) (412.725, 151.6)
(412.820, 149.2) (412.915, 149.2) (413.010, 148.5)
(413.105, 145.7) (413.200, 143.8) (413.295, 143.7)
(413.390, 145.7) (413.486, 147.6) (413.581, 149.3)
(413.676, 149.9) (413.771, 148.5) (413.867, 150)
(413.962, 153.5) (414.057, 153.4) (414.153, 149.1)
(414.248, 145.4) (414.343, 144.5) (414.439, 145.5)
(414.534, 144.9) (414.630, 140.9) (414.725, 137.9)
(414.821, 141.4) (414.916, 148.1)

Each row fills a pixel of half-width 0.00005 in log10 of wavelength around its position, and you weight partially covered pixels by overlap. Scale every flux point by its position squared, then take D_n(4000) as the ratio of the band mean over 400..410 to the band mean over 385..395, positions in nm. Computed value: 2.03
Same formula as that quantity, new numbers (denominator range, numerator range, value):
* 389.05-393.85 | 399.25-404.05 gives 1.84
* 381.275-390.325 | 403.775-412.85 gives 2.35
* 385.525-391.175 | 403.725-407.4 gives 1.96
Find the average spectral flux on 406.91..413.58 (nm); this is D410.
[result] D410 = 150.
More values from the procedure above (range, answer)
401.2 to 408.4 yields 147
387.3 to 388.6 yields 71.5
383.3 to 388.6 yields 66.9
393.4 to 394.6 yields 65.4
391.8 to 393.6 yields 67.8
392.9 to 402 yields 107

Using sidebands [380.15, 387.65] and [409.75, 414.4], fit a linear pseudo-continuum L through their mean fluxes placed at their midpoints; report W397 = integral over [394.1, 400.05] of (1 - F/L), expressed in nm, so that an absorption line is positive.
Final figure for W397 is 0.162 nm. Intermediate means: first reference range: 68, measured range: 103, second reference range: 147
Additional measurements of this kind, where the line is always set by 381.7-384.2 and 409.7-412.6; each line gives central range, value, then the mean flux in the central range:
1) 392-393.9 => 0.55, 63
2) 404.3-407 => -0.29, 143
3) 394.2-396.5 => 0.09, 92.8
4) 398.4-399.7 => -0.35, 137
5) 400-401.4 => -0.44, 150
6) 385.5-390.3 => -0.25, 77.3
